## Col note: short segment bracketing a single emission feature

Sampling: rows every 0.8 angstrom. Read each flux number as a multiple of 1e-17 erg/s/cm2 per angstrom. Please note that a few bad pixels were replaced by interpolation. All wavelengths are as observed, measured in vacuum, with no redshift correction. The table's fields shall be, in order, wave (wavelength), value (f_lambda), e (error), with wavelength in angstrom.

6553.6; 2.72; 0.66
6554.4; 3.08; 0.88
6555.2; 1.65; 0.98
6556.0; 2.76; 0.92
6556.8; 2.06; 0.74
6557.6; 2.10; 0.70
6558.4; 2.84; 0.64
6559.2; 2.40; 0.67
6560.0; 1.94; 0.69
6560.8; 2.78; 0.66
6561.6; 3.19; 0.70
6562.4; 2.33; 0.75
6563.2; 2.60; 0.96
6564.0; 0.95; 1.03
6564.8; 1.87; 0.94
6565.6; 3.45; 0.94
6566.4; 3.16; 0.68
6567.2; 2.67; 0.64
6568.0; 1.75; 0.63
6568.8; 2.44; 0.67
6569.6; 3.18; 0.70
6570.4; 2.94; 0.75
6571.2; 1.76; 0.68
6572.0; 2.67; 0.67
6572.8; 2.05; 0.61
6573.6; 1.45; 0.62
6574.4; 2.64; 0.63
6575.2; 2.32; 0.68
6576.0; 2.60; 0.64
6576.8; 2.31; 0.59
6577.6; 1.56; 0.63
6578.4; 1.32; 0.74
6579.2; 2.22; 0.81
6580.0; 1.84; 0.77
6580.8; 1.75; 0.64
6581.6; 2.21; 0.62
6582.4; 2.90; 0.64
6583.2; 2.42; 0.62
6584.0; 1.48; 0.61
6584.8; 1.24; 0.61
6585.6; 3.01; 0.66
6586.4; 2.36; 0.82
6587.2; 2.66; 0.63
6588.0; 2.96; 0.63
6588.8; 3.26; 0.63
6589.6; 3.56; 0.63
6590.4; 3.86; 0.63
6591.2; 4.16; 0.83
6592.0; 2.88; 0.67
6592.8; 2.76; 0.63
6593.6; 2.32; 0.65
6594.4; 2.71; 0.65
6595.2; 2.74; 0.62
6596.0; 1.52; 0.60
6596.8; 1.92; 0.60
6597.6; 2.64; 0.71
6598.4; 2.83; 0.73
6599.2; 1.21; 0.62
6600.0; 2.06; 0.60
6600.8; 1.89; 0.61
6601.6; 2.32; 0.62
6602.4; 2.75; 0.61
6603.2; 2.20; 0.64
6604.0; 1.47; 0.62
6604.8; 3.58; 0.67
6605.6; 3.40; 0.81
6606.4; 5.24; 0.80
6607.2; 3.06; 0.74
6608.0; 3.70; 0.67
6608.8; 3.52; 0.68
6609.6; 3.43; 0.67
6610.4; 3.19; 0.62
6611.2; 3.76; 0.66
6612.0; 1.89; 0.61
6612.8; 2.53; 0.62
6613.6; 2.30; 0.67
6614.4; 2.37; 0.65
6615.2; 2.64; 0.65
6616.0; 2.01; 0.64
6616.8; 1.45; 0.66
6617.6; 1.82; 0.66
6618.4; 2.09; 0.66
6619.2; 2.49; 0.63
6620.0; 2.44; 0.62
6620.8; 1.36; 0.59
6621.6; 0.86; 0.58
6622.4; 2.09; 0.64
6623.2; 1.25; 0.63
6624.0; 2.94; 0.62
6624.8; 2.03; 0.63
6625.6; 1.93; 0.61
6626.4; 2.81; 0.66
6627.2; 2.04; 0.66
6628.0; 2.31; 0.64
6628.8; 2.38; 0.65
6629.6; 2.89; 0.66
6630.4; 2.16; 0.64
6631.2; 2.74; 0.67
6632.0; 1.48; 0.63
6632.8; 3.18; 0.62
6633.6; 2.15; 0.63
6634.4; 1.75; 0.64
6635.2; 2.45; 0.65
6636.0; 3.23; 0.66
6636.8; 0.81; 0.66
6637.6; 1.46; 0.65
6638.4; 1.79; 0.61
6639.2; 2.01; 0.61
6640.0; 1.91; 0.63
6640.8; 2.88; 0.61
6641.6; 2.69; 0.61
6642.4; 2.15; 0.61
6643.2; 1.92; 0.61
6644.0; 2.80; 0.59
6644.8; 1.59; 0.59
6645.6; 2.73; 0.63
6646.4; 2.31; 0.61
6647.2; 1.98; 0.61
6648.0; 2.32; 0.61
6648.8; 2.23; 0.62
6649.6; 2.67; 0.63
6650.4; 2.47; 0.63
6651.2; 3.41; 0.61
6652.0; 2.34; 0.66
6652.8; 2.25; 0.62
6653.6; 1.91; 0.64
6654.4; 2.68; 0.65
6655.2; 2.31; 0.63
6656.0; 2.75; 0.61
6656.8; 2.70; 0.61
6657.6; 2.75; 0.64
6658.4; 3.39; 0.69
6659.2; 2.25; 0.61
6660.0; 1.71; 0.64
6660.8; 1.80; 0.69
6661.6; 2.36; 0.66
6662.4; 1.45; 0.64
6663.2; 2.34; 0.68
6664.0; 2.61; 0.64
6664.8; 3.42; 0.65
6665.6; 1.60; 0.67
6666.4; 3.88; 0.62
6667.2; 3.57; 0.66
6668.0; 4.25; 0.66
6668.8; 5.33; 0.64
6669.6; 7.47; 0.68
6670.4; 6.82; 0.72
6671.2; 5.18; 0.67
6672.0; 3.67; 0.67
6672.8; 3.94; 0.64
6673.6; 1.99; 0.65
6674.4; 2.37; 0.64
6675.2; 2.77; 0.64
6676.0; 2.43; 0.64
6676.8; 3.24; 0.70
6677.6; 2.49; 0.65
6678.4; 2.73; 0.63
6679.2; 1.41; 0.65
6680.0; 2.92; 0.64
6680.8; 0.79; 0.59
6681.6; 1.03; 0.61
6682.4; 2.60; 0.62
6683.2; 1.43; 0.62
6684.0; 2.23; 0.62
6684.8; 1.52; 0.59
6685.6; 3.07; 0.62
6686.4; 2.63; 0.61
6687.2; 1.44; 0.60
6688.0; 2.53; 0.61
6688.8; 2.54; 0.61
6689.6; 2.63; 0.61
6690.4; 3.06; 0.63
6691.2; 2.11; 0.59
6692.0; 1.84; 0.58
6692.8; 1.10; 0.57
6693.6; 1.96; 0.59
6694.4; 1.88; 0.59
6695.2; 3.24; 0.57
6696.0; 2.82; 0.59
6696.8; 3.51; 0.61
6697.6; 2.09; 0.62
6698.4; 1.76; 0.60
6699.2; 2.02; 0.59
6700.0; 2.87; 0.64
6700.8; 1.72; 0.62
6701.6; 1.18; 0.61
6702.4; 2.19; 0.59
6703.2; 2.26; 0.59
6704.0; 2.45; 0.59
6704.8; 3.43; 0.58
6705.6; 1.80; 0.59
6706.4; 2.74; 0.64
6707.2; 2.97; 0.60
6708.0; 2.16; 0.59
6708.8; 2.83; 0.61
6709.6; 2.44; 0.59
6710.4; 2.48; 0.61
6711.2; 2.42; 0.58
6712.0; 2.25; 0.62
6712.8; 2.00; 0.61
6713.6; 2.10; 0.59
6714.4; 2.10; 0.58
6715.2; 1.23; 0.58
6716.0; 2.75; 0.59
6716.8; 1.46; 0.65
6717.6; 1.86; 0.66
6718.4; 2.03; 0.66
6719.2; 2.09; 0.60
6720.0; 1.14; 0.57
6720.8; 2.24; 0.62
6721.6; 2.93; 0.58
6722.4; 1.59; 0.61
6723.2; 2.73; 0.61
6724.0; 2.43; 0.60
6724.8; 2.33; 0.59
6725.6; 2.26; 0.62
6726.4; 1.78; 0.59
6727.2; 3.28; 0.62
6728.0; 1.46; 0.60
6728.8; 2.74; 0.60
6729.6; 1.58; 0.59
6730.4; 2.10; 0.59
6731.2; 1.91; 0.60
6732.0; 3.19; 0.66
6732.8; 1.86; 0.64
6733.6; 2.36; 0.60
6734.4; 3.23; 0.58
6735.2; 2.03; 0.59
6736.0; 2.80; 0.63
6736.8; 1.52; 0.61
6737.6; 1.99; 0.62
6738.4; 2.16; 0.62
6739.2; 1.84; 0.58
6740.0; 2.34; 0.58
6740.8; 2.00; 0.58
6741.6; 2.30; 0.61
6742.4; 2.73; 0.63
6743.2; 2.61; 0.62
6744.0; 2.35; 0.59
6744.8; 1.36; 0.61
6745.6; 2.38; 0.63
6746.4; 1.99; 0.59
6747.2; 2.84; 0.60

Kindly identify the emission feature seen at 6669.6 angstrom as [O III] 5007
